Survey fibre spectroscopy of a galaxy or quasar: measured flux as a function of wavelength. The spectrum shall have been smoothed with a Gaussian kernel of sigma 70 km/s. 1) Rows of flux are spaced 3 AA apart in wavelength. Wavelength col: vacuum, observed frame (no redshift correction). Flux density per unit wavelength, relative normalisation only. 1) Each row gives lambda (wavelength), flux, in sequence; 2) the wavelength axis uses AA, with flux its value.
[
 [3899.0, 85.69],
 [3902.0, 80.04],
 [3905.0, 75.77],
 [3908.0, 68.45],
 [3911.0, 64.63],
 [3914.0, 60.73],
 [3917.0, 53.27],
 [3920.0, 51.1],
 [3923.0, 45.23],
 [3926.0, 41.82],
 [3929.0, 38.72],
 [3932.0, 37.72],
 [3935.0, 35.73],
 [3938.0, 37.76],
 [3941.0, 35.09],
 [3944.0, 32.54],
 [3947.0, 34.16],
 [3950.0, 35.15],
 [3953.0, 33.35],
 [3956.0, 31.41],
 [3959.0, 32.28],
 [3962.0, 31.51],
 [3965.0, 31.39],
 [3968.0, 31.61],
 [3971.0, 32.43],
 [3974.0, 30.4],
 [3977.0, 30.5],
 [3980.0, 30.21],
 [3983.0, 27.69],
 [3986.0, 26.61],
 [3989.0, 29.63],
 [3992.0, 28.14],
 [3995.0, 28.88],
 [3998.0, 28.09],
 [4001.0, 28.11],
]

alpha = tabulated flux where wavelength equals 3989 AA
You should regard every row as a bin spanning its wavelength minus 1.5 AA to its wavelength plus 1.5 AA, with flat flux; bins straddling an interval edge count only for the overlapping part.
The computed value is 29.63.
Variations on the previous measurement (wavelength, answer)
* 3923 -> 45.23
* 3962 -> 31.51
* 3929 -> 38.72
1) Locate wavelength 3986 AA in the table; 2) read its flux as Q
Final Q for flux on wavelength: 26.61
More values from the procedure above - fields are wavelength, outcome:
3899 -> 85.69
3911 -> 64.63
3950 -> 35.15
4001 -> 28.11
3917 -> 53.27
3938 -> 37.76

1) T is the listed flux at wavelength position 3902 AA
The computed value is 80.04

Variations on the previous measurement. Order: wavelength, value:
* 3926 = 41.82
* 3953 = 33.35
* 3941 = 35.09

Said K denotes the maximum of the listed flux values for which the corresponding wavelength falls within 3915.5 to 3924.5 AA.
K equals 53.27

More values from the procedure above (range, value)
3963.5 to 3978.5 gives 32.43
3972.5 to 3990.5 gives 30.5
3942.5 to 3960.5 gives 35.15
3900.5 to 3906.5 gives 80.04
